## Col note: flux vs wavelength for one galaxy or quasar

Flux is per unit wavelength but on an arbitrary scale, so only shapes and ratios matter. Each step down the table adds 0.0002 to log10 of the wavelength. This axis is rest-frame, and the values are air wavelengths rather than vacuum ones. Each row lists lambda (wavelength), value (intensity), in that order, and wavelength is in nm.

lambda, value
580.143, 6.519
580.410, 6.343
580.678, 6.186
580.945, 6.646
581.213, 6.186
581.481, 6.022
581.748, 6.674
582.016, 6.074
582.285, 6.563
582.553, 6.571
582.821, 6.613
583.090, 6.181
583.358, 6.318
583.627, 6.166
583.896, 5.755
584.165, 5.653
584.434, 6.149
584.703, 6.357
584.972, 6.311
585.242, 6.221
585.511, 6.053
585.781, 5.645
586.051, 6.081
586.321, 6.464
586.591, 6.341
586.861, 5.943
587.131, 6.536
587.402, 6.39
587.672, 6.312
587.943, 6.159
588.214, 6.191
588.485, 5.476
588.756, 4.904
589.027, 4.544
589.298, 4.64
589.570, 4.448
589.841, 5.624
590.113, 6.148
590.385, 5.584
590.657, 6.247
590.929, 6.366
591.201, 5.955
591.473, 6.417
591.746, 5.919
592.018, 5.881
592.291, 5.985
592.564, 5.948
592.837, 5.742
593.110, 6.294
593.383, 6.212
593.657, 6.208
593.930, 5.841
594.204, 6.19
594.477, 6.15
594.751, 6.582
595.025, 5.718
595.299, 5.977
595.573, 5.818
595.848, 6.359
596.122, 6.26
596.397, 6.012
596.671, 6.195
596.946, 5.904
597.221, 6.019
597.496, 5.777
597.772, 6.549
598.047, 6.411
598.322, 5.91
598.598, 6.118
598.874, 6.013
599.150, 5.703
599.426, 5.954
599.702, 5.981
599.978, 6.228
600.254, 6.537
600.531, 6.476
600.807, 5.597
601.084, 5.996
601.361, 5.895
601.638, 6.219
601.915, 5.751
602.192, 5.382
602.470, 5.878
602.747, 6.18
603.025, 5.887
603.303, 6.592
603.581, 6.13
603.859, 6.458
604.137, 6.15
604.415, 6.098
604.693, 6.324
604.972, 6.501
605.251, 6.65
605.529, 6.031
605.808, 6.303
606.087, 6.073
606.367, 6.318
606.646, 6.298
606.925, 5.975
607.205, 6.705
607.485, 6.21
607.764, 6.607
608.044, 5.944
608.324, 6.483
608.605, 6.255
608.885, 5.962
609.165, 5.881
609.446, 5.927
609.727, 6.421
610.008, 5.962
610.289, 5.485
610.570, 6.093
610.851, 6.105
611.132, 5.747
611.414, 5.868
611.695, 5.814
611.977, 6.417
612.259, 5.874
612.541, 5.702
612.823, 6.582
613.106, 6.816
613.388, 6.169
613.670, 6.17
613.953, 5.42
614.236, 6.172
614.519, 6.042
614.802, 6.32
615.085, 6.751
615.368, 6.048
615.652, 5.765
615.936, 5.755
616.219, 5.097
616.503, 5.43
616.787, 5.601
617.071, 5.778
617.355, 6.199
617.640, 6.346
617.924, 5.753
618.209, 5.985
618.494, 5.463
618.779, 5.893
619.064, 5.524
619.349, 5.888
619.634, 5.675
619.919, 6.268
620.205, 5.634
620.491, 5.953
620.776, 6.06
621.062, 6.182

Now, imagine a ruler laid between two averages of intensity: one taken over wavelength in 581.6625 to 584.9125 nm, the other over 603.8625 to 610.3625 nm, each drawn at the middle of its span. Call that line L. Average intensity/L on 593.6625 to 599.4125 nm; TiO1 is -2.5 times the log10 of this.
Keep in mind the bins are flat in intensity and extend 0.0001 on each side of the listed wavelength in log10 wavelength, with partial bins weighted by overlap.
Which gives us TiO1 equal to 0.03 mag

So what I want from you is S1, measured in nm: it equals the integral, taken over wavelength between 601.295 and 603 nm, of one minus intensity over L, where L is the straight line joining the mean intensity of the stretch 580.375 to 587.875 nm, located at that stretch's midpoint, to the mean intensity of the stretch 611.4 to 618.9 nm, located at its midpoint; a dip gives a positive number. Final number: 0.06 nm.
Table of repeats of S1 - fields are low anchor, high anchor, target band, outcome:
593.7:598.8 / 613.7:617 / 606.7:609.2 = -0.12 nm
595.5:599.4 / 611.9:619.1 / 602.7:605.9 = -0.13 nm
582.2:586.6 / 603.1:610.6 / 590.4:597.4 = 0.14 nm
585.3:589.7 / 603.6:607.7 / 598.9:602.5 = 0.10 nm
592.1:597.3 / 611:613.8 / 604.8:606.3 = -0.05 nm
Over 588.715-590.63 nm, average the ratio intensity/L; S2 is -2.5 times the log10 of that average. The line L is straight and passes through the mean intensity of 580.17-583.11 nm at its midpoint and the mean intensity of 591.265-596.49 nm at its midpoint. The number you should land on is 0.187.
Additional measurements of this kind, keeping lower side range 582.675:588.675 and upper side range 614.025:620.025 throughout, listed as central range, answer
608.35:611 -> -0.02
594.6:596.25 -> -0.01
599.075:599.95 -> 0.02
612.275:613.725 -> -0.06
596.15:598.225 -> -0.01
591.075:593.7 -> 0.01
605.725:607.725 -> -0.06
